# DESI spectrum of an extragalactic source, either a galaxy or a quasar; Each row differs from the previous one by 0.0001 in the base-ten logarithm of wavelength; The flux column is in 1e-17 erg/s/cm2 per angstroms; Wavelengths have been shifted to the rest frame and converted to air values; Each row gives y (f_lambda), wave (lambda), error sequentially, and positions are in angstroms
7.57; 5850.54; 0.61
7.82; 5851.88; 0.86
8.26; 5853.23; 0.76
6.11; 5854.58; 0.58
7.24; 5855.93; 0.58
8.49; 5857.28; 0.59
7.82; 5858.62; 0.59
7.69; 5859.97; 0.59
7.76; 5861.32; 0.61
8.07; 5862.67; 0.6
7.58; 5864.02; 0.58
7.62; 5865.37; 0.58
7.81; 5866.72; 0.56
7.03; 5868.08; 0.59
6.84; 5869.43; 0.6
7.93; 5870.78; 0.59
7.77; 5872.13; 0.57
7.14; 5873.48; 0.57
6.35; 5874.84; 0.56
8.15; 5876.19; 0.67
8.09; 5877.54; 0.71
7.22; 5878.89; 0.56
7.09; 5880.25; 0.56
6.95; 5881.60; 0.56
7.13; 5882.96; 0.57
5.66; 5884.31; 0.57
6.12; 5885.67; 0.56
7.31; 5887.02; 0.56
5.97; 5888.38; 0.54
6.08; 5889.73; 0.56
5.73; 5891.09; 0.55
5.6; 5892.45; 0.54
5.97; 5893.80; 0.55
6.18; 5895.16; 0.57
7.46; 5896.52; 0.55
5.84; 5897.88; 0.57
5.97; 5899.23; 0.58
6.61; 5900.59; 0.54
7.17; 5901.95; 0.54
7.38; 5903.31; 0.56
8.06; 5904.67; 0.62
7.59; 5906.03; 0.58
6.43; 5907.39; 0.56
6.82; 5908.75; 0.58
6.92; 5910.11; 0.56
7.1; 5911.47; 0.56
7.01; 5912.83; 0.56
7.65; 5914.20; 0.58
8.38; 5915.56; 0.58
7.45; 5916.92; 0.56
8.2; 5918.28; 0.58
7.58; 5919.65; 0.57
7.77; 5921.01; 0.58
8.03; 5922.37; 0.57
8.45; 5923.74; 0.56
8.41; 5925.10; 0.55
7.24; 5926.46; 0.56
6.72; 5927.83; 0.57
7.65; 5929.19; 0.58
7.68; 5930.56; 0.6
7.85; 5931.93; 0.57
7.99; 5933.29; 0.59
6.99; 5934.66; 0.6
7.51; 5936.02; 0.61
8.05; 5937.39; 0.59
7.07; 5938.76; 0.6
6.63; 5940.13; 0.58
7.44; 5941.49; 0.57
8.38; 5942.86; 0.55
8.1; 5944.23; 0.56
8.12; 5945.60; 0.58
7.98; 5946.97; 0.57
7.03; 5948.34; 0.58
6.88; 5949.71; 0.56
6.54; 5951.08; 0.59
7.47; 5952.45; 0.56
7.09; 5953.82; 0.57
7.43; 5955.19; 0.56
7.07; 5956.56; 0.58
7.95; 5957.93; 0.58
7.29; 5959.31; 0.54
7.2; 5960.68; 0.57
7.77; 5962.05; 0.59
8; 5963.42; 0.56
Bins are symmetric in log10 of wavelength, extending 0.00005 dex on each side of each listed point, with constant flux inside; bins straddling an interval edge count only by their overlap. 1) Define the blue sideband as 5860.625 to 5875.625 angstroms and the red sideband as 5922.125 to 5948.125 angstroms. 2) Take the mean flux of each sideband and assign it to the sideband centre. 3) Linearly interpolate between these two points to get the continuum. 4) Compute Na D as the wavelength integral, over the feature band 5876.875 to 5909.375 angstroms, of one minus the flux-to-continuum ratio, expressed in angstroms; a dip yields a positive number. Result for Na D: 3.7 angstroms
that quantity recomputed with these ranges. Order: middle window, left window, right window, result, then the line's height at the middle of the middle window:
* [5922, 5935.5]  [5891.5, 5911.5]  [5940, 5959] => -1.1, 7.14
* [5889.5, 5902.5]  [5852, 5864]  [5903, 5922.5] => 2.2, 7.54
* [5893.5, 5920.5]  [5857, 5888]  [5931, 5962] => 1.1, 7.4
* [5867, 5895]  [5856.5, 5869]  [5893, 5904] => 1.3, 7.14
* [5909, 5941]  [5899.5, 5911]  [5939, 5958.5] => -1.5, 7.24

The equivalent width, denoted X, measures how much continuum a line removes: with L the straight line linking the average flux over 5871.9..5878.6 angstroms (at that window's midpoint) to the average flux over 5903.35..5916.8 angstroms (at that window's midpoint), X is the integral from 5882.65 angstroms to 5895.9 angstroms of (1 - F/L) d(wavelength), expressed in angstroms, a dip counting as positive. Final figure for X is 2.26 angstroms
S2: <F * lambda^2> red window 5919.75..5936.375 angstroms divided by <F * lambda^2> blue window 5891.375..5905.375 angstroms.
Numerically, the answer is 1.2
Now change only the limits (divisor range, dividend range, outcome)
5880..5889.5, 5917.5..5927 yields 1.23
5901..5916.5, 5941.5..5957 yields 1.04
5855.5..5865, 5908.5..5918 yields 0.96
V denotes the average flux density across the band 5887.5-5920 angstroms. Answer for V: 6.88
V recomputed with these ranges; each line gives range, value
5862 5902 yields 6.88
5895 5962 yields 7.4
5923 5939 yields 7.65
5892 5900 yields 6.2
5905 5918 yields 7.31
